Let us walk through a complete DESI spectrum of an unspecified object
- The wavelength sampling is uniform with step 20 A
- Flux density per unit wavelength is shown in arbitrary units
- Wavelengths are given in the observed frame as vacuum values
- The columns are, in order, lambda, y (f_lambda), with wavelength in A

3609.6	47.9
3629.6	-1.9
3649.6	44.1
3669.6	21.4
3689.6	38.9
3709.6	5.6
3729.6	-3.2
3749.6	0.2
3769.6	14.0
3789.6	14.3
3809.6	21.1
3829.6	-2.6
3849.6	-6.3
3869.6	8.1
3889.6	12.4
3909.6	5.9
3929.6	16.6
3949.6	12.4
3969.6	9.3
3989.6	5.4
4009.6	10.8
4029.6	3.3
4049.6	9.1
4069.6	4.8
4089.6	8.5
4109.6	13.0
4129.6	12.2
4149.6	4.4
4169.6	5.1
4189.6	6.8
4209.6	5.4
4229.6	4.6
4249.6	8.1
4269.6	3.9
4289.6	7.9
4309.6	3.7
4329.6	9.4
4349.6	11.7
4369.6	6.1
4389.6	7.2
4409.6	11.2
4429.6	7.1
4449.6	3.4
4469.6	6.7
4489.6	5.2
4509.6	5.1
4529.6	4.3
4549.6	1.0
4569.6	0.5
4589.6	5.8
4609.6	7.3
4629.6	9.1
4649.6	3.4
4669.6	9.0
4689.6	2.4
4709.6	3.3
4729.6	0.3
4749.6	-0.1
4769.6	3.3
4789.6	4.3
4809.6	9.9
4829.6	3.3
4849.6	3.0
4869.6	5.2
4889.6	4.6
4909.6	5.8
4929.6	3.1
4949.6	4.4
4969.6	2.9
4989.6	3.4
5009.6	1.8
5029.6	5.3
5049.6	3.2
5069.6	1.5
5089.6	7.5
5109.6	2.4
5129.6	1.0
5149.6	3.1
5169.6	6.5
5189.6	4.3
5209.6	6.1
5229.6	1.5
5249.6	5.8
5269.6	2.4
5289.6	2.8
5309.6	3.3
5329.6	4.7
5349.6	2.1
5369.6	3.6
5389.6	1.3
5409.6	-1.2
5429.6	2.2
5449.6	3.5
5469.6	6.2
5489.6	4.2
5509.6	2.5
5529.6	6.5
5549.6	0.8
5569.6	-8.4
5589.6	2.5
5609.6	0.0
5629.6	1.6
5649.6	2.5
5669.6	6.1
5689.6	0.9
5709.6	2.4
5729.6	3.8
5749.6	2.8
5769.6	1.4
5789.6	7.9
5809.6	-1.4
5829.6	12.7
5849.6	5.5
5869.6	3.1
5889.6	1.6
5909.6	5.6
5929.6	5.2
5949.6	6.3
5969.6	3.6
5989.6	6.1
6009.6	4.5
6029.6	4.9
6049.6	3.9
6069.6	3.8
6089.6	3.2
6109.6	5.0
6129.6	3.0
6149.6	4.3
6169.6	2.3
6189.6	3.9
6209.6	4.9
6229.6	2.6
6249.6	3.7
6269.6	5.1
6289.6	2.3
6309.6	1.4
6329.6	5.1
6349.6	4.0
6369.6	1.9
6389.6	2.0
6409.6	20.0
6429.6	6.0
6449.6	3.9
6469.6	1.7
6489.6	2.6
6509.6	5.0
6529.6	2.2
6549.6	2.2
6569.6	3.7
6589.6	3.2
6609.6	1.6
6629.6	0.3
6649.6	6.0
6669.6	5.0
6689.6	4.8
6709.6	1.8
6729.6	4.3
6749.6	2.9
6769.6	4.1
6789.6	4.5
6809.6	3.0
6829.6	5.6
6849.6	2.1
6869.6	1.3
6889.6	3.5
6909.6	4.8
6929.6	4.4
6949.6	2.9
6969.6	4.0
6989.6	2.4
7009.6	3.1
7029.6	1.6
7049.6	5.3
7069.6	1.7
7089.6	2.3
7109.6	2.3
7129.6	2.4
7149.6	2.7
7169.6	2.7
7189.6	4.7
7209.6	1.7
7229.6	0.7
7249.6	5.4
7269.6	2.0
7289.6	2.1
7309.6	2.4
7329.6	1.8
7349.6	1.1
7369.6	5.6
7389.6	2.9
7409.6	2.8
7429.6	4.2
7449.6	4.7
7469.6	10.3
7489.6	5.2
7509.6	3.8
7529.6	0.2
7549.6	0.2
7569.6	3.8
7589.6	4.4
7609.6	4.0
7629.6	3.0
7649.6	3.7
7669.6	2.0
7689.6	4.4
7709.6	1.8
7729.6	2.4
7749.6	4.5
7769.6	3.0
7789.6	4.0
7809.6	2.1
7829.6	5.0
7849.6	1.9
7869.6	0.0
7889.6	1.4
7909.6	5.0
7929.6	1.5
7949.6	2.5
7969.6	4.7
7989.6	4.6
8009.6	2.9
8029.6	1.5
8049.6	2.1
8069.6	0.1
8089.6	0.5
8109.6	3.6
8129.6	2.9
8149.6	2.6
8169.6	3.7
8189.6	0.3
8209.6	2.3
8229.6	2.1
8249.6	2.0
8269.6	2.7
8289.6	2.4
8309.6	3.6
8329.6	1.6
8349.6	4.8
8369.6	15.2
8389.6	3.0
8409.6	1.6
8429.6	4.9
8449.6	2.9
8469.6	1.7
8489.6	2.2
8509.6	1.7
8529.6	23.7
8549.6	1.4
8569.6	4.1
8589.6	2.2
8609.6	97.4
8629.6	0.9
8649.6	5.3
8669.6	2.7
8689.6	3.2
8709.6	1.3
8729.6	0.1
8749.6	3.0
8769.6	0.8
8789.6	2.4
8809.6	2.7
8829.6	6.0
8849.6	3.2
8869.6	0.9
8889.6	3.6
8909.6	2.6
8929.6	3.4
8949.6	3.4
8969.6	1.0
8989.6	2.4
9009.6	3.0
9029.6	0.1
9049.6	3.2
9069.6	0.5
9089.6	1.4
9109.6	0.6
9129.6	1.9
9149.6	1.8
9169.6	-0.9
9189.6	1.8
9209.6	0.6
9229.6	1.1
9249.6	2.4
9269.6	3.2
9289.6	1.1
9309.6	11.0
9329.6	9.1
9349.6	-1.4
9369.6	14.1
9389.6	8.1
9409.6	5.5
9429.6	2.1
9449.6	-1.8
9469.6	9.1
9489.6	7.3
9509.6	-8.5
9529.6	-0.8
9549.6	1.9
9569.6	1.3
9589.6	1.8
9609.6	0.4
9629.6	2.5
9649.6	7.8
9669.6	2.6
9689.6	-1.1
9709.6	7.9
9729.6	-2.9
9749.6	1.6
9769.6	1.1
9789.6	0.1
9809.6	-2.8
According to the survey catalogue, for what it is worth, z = 0.72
